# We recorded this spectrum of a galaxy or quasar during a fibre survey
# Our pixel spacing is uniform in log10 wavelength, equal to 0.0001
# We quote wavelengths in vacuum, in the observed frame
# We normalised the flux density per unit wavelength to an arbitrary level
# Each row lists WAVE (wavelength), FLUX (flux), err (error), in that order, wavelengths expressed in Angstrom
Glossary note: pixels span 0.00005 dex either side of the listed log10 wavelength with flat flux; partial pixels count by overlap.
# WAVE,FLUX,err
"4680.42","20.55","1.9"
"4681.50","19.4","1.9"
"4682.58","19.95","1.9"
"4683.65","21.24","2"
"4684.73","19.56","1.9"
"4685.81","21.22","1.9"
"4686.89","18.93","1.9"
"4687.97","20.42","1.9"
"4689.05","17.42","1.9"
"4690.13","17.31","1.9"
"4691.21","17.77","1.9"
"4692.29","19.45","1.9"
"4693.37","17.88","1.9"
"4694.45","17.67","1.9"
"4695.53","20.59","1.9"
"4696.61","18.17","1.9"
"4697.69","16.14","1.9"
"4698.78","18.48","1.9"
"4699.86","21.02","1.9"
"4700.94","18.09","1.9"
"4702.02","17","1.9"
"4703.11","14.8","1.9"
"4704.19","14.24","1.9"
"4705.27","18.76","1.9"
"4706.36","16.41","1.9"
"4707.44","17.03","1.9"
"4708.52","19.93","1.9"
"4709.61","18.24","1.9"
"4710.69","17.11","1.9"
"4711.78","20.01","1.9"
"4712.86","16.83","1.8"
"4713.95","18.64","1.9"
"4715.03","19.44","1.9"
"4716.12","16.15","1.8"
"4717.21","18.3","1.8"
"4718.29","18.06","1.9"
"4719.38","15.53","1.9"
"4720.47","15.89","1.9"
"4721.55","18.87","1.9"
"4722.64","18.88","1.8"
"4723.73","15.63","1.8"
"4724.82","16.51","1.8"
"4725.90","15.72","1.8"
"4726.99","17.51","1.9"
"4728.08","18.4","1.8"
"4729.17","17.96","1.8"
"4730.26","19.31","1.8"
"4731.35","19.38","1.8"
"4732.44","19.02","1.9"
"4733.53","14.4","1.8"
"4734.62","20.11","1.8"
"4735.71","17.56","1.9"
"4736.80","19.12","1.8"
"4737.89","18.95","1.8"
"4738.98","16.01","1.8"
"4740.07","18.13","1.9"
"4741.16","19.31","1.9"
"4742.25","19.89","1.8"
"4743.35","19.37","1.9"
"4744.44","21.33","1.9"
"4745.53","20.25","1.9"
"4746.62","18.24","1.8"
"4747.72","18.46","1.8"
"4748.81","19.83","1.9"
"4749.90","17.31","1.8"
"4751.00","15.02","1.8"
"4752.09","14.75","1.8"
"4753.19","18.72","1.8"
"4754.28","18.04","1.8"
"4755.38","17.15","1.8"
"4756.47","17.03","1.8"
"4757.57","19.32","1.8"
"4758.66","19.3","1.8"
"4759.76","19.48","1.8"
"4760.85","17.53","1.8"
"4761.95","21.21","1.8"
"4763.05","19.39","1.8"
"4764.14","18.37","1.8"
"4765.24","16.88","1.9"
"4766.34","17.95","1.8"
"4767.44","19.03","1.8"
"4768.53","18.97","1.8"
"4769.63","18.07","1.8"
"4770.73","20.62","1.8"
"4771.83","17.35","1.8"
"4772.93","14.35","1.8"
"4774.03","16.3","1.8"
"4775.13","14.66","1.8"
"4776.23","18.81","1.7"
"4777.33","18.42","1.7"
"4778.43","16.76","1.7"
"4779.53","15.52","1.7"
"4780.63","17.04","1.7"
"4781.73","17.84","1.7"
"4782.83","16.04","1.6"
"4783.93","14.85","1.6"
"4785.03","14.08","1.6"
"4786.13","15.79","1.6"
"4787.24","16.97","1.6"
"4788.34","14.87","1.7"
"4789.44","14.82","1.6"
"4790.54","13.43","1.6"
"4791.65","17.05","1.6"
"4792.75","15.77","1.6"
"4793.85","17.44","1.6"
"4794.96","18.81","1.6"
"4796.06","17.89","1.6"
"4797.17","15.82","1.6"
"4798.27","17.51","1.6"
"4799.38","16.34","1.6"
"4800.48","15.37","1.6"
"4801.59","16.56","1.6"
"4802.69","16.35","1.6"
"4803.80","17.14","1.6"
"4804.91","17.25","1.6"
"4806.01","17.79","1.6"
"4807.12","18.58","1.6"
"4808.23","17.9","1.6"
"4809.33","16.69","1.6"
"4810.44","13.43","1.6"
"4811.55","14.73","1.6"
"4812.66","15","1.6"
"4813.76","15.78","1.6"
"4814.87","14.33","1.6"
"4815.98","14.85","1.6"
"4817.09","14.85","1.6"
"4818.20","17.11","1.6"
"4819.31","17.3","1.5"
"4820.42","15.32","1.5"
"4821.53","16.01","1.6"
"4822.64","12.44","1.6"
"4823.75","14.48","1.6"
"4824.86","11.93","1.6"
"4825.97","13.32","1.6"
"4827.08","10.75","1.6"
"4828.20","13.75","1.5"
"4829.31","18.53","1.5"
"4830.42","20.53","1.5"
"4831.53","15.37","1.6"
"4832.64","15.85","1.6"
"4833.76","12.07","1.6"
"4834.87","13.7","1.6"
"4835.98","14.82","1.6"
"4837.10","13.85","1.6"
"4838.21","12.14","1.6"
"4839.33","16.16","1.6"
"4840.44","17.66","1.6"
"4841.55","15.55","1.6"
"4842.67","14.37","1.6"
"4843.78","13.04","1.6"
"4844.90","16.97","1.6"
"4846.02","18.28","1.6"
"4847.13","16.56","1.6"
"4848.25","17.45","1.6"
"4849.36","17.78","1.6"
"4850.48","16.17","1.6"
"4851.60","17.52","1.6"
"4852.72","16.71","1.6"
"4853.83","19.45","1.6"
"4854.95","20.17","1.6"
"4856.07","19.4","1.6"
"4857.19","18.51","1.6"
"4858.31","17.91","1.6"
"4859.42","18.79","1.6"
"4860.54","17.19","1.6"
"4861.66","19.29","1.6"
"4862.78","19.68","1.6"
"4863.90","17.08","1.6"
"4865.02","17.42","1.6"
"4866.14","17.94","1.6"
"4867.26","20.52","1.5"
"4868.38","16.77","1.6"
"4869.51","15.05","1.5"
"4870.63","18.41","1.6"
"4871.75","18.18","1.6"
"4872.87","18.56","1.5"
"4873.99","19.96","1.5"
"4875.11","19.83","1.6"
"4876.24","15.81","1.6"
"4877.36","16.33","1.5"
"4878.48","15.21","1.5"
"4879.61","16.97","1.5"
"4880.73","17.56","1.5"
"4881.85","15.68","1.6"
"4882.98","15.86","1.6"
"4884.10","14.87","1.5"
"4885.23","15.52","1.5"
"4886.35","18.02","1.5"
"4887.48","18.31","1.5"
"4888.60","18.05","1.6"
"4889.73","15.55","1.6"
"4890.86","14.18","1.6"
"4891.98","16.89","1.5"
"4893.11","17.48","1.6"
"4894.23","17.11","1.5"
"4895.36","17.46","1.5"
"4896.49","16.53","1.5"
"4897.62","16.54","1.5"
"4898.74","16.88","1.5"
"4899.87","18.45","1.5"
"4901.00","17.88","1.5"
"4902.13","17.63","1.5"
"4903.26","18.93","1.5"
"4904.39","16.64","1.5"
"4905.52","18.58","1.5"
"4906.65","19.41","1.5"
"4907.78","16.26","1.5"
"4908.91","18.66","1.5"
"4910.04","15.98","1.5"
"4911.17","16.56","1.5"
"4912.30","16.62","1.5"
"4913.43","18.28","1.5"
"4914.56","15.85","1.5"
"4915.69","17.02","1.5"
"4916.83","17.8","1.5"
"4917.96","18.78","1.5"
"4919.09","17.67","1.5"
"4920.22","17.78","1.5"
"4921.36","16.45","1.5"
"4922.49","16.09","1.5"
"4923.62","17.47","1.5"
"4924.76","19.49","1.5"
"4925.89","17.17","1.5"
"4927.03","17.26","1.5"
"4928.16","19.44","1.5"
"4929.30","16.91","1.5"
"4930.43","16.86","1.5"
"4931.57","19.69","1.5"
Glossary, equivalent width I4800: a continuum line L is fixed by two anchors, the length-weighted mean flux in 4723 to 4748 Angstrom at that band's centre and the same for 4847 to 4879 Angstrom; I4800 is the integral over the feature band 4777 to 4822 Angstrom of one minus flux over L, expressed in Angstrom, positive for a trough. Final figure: 4.7 Angstrom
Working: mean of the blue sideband 18.3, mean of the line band 16.2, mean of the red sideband 17.9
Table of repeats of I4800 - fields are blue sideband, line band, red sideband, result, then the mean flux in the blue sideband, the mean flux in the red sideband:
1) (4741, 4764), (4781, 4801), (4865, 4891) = 2.2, 18.6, 17.1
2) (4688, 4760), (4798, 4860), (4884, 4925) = 5.4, 18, 17.2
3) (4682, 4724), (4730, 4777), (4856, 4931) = -0.7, 18.1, 17.4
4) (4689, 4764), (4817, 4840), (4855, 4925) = 3.8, 18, 17.5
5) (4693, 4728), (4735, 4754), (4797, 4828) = -1.6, 17.6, 15.5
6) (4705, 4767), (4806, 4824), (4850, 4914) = 2.2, 18.1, 17.5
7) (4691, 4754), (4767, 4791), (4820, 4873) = 1.0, 18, 16.4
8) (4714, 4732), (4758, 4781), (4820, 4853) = -1.7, 17.6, 15.3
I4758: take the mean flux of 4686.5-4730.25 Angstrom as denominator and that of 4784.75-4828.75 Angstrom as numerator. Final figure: 0.88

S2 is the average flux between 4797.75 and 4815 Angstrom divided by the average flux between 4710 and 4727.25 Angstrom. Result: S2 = 0.94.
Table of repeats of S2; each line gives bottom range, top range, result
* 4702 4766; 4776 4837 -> 0.88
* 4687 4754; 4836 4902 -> 0.95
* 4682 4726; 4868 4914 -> 0.95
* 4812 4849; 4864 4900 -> 1.13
